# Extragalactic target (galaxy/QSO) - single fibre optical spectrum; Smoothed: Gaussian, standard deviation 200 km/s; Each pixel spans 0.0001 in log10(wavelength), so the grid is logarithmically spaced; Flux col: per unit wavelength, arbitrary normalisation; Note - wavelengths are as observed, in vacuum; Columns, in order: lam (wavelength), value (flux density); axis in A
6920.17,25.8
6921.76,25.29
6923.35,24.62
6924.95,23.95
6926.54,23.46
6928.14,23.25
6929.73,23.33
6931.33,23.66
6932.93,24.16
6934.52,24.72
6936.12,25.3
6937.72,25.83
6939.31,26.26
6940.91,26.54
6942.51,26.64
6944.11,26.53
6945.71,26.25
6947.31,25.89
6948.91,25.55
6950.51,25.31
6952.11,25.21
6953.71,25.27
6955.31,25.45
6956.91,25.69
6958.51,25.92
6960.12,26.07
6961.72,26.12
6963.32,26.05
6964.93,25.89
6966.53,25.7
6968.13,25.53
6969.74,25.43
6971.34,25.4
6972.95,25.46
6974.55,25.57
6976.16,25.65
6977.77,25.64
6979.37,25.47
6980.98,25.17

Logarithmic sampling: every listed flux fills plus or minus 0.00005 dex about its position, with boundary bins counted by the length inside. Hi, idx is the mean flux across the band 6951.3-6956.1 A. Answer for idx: 25.3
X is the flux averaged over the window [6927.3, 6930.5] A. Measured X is 23.3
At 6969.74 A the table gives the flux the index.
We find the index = 25.43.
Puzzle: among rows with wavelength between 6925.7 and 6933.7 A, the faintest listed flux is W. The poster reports 23.25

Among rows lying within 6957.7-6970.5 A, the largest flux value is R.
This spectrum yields 26.12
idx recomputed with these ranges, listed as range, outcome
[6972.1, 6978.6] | 25.6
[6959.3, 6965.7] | 26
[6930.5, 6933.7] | 23.8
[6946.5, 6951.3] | 25.6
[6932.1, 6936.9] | 24.7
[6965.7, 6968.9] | 25.7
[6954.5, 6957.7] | 25.6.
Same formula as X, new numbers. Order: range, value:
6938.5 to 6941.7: 26.4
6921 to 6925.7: 24.6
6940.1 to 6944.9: 26.5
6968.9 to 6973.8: 25.4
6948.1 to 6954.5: 25.3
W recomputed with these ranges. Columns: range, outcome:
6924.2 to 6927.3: 23.46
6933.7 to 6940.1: 24.72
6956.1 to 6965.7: 25.69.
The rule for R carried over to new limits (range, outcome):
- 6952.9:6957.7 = 25.69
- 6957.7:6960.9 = 26.07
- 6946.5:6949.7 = 25.89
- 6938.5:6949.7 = 26.64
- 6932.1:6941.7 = 26.54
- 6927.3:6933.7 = 24.16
